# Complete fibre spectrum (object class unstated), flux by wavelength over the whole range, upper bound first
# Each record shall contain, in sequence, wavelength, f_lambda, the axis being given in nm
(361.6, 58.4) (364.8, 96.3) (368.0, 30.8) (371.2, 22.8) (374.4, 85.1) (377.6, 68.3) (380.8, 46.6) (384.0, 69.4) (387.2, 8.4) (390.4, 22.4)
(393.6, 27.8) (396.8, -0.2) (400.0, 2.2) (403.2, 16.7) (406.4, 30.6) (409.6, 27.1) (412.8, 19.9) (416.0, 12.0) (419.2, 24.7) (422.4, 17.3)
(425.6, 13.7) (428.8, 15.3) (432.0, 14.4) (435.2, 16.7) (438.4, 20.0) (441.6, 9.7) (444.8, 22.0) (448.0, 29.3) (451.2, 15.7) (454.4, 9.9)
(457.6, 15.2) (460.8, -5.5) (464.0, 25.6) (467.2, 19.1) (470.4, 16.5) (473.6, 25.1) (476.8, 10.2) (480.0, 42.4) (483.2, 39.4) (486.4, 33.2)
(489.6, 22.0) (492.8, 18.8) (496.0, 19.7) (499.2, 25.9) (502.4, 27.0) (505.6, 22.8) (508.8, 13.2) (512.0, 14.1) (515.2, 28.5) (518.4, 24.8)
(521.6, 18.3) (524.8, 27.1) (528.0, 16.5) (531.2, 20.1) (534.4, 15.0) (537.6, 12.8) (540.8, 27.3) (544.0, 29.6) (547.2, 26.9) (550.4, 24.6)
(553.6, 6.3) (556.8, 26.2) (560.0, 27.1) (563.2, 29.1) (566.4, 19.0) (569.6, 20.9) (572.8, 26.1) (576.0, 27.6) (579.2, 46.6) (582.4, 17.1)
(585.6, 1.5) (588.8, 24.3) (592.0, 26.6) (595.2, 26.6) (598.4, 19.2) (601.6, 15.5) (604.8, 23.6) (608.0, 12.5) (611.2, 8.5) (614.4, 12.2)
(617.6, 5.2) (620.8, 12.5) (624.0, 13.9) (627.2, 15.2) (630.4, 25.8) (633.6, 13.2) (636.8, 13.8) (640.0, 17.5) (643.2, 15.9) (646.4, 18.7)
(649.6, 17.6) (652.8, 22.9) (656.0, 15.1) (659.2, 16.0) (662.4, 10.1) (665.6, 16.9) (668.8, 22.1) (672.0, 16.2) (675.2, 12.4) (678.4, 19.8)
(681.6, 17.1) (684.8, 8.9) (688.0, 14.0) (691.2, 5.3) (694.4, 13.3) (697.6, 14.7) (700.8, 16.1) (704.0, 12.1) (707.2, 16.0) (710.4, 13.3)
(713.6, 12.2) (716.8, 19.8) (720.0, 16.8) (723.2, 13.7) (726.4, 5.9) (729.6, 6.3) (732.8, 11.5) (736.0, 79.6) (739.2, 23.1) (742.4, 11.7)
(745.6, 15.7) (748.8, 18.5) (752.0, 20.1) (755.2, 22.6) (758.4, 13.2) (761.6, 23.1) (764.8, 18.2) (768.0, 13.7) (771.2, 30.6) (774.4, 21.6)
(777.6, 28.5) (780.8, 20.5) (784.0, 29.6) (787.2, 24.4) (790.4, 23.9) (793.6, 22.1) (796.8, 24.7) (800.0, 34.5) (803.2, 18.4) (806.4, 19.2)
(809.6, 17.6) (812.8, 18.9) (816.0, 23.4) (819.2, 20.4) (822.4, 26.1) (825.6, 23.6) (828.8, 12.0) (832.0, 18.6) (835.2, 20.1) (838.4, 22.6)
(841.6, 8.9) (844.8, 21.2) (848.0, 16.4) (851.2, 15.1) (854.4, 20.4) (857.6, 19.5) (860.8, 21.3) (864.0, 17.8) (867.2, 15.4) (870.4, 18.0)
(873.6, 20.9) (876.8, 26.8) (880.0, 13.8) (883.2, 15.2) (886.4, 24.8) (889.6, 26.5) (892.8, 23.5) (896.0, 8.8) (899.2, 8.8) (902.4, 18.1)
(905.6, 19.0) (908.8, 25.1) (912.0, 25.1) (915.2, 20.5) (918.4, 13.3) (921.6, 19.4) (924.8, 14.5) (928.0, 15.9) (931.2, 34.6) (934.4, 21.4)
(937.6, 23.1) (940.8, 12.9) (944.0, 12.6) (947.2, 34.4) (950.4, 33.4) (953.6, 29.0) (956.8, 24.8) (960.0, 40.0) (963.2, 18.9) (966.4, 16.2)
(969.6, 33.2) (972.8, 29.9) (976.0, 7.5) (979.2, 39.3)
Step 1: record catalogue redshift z 0.97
